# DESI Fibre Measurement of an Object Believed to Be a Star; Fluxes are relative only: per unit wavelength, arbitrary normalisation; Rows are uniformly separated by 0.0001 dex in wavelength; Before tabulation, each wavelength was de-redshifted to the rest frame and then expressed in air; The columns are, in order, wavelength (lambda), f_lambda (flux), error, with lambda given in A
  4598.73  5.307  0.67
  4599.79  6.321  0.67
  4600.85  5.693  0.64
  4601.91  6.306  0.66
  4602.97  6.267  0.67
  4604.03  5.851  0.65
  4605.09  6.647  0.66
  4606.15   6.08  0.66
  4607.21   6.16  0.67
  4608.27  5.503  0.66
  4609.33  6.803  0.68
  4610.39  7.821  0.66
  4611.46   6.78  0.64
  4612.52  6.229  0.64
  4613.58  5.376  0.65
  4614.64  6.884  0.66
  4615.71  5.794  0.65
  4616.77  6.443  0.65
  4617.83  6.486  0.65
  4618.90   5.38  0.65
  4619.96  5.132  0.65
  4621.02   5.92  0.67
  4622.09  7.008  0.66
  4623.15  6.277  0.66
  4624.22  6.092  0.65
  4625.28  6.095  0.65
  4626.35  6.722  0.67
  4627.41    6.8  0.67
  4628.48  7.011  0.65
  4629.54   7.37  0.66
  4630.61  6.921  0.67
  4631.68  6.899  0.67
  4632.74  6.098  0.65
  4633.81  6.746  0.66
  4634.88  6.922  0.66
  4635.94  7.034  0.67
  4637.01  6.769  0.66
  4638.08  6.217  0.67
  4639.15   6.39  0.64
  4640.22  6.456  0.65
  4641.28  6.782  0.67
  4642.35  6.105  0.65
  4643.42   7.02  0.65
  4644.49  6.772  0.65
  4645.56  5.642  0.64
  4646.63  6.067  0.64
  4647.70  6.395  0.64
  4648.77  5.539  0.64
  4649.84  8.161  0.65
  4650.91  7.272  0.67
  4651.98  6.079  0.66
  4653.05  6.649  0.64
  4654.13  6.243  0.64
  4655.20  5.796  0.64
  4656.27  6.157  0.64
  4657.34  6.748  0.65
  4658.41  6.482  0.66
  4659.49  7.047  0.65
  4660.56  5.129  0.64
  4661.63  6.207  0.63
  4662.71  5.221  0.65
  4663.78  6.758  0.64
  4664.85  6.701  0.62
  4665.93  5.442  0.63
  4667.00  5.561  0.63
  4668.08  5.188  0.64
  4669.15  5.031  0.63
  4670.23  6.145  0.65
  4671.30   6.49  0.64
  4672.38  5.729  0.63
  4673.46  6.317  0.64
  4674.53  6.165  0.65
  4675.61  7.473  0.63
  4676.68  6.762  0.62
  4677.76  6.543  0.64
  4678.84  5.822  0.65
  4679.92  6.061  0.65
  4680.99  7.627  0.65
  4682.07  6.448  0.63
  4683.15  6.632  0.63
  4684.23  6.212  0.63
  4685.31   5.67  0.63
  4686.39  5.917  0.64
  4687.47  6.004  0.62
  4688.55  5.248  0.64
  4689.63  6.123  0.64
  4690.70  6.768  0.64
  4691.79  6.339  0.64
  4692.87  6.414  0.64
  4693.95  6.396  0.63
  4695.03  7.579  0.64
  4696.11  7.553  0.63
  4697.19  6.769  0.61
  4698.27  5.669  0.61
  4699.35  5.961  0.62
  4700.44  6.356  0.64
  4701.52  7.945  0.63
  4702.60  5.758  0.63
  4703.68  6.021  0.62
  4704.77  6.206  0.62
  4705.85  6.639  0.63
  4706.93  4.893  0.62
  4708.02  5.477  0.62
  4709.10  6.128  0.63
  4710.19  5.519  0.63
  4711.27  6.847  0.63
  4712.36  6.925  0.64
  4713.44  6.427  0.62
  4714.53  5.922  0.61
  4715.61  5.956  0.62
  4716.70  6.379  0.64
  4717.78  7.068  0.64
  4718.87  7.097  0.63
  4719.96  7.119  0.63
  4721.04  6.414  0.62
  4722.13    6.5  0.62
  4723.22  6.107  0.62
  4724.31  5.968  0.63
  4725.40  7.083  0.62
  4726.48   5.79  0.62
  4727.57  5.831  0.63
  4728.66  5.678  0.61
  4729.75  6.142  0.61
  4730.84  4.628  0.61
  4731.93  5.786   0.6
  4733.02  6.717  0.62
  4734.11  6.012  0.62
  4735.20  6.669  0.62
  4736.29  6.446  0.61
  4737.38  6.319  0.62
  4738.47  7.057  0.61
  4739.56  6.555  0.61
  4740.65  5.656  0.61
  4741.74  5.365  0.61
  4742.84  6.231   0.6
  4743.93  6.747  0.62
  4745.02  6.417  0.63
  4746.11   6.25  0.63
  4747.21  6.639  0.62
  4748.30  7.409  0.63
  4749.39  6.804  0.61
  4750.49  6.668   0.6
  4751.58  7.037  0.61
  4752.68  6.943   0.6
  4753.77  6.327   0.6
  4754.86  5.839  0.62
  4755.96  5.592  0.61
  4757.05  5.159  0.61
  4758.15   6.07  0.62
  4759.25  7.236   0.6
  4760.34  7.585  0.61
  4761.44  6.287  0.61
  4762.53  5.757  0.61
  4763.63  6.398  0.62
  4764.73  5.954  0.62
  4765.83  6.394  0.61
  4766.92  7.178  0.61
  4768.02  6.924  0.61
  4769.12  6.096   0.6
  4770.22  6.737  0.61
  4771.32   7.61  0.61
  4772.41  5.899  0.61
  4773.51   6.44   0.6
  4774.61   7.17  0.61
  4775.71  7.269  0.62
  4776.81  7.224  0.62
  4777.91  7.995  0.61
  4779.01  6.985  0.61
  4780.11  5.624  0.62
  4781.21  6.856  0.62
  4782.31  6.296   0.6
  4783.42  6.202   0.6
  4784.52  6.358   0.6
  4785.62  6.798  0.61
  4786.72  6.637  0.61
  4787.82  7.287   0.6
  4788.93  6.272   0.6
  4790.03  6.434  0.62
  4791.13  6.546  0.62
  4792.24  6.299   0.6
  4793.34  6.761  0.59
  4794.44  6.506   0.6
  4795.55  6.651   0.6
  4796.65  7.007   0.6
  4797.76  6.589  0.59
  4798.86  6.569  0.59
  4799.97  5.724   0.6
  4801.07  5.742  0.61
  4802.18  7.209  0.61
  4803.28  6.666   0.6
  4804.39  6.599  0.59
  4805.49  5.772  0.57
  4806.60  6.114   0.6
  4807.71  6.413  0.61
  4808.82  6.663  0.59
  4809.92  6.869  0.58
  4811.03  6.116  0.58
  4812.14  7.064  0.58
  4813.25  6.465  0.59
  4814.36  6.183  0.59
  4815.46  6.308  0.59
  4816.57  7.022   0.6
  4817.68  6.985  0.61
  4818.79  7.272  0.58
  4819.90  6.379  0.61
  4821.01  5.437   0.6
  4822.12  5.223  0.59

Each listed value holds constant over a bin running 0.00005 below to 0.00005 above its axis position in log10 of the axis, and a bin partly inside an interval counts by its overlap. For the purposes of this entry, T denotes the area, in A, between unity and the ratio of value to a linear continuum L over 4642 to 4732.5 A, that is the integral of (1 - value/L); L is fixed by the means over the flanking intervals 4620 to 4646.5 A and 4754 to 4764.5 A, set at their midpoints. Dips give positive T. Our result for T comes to 1.86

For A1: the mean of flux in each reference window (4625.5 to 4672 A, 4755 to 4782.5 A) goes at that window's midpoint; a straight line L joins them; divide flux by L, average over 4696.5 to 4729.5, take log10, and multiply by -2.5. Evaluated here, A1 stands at 0.04 mag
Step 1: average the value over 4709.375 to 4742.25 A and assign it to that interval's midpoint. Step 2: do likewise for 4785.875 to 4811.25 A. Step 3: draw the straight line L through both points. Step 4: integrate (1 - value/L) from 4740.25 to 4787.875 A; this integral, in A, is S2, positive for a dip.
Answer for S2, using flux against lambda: -1.2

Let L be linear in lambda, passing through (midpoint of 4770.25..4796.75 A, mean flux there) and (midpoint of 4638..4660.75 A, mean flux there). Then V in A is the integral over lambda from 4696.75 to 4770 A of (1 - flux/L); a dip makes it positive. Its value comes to 3.1 A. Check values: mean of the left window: 6.44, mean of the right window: 6.71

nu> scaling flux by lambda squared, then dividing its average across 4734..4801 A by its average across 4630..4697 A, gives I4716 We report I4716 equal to 1.07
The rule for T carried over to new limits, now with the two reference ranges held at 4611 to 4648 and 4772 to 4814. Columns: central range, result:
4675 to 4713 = 0.7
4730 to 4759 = 1.1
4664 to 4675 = 1.0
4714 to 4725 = 0.1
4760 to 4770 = 0.1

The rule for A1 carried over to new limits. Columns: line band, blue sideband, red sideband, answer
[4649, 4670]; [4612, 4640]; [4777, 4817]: 0.04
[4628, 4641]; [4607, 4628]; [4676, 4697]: -0.07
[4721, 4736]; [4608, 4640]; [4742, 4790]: 0.08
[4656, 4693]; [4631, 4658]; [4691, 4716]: 0.04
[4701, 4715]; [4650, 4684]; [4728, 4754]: 0.02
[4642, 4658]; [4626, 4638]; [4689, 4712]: 0.04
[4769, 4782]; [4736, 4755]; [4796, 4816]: -0.06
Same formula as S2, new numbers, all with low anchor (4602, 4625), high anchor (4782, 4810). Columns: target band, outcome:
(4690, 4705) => -0.47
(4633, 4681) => -0.31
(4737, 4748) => 0.12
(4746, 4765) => -0.05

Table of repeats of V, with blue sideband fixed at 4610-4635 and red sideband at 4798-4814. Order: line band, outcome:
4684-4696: 0.3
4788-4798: -0.2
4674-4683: -0.2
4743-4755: -0.4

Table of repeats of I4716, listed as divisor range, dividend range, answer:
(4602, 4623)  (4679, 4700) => 1.06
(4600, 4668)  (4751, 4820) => 1.10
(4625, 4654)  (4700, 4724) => 0.99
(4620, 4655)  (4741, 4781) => 1.06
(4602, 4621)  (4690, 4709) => 1.07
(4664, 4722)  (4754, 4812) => 1.08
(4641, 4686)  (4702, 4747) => 1.02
